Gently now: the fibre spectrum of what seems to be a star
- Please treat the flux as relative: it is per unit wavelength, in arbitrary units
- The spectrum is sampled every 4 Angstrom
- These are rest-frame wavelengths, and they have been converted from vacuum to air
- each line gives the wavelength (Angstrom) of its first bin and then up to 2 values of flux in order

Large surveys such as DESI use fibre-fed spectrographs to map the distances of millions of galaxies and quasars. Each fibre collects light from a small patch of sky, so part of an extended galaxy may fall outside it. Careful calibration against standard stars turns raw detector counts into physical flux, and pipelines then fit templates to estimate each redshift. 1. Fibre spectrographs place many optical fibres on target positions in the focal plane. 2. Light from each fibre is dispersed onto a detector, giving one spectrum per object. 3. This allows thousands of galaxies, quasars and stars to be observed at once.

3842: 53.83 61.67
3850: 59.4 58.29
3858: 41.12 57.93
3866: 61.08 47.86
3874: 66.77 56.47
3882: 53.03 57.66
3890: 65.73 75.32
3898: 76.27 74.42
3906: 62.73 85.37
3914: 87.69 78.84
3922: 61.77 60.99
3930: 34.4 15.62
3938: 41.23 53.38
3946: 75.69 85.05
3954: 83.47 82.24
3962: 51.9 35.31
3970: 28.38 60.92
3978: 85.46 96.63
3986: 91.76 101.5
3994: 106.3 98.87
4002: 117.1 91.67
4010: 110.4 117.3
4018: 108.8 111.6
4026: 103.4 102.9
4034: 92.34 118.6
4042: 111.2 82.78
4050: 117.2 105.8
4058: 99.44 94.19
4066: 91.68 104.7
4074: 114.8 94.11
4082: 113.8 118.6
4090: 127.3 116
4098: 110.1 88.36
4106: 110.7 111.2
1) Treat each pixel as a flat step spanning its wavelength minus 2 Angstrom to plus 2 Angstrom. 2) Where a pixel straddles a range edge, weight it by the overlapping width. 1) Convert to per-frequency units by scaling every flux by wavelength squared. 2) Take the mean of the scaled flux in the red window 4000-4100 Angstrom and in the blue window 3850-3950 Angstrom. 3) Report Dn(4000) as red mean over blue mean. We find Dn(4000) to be 1.90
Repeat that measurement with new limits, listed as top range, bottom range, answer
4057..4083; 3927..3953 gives 2.06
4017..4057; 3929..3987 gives 1.78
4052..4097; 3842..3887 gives 2.12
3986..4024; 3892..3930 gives 1.56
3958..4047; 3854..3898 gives 1.66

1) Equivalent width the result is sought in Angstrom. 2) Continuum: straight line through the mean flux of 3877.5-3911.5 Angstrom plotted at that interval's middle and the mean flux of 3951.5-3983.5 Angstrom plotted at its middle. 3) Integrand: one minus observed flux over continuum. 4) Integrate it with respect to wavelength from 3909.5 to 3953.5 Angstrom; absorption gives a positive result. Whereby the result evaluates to 3.1 Angstrom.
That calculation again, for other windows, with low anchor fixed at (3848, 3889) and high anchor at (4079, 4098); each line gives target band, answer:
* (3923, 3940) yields 7.8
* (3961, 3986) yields 6.7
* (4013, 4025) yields -1.7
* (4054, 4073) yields 1.8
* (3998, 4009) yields -1.3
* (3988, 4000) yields -1.5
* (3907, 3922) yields -2.4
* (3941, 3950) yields 0.8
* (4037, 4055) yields -0.3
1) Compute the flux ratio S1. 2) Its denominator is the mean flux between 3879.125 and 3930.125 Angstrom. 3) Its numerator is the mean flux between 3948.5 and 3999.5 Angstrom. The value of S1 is 1.13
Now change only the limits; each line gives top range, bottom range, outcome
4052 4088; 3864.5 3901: 1.66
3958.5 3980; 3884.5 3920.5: 0.74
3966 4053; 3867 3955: 1.52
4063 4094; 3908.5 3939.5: 1.88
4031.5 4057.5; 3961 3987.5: 1.62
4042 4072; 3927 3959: 1.72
